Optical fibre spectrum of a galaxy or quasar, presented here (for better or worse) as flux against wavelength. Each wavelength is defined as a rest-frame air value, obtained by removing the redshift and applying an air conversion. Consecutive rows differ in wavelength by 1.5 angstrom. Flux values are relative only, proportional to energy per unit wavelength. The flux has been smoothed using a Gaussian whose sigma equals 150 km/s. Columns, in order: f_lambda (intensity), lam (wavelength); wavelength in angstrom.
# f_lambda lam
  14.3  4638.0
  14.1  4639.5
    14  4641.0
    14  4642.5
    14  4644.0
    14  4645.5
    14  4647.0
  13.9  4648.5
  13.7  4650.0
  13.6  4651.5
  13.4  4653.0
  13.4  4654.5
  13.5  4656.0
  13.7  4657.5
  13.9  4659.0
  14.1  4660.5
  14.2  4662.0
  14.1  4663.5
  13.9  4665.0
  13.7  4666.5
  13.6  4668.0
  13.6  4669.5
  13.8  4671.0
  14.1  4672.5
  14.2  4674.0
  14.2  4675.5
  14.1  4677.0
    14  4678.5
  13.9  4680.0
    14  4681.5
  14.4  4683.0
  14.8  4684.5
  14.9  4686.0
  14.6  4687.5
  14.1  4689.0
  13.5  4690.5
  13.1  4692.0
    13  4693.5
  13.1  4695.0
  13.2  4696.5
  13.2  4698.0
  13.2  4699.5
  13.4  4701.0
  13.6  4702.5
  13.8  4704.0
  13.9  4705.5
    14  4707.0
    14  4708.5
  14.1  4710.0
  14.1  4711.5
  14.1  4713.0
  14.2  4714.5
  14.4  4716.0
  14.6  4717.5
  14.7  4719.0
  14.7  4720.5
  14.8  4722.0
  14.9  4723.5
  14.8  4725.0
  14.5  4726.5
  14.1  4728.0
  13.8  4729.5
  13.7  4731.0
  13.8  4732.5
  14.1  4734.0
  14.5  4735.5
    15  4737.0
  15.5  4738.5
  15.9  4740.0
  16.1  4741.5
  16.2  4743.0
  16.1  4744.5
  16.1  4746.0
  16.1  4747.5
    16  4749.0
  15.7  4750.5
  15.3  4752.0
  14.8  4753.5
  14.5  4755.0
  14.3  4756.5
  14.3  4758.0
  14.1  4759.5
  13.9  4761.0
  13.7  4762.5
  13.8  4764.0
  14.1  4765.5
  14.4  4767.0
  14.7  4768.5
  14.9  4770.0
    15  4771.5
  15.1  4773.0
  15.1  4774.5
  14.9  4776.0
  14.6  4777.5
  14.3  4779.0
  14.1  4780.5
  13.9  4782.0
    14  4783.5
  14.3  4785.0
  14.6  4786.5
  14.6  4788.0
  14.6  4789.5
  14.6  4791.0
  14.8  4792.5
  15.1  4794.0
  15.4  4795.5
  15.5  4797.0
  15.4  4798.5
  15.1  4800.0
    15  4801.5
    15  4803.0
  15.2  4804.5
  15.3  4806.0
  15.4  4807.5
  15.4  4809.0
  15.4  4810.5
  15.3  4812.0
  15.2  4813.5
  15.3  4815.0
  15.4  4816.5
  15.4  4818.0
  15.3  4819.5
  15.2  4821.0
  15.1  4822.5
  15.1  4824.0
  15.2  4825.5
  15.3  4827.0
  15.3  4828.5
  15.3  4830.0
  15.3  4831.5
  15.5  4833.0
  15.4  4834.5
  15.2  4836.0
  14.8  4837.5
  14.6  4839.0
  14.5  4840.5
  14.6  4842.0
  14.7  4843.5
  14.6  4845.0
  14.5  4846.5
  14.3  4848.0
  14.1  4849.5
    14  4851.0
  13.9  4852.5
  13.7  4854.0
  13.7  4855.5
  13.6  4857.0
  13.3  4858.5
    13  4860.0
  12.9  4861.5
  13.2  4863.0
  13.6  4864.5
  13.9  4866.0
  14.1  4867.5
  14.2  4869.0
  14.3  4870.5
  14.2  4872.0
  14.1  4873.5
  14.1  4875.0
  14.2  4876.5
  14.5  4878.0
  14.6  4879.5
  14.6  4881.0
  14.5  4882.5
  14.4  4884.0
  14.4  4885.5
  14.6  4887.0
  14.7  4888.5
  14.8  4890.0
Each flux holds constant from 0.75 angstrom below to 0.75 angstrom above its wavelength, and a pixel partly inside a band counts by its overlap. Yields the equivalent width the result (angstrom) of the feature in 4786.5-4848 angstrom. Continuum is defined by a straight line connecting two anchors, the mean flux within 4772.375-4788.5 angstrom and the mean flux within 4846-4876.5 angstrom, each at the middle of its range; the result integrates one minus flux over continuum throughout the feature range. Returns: -3.8 angstrom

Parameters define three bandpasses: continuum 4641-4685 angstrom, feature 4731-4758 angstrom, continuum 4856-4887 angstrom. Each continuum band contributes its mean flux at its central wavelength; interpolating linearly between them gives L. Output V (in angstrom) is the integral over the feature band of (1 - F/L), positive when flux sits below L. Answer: -2.5 angstrom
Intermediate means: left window 13.9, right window 14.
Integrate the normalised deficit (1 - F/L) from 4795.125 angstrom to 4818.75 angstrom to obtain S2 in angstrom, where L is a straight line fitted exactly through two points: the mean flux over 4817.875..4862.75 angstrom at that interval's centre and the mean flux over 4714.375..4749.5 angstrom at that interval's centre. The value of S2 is -1.0 angstrom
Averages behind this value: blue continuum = 14.9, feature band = 15.3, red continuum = 14.6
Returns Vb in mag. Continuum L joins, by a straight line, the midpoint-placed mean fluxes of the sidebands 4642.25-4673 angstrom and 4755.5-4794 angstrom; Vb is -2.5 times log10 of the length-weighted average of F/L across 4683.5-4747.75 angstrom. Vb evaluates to -0.02 mag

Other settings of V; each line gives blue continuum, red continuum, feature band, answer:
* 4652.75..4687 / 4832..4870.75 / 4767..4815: -2.7 angstrom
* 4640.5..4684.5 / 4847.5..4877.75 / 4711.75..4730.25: -0.8 angstrom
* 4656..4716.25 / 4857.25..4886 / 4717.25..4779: -3.9 angstrom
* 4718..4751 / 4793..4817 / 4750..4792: 1.8 angstrom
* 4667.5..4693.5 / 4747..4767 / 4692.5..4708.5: 0.8 angstrom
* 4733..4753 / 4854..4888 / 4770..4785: 0.6 angstrom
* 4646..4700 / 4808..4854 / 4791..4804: -0.4 angstrom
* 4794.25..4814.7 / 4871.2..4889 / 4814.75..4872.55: 1.3 angstrom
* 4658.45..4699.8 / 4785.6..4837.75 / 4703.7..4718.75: 0.0 angstrom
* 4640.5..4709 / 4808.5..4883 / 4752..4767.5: -0.1 angstrom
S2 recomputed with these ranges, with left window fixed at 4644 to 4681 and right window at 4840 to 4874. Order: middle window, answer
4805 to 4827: -2.1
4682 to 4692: -0.3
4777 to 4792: -0.5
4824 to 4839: -1.4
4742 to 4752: -1.5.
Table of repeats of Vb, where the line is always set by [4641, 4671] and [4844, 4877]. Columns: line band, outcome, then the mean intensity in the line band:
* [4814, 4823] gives -0.11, 15.3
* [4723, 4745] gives -0.08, 14.9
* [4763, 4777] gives -0.06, 14.6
